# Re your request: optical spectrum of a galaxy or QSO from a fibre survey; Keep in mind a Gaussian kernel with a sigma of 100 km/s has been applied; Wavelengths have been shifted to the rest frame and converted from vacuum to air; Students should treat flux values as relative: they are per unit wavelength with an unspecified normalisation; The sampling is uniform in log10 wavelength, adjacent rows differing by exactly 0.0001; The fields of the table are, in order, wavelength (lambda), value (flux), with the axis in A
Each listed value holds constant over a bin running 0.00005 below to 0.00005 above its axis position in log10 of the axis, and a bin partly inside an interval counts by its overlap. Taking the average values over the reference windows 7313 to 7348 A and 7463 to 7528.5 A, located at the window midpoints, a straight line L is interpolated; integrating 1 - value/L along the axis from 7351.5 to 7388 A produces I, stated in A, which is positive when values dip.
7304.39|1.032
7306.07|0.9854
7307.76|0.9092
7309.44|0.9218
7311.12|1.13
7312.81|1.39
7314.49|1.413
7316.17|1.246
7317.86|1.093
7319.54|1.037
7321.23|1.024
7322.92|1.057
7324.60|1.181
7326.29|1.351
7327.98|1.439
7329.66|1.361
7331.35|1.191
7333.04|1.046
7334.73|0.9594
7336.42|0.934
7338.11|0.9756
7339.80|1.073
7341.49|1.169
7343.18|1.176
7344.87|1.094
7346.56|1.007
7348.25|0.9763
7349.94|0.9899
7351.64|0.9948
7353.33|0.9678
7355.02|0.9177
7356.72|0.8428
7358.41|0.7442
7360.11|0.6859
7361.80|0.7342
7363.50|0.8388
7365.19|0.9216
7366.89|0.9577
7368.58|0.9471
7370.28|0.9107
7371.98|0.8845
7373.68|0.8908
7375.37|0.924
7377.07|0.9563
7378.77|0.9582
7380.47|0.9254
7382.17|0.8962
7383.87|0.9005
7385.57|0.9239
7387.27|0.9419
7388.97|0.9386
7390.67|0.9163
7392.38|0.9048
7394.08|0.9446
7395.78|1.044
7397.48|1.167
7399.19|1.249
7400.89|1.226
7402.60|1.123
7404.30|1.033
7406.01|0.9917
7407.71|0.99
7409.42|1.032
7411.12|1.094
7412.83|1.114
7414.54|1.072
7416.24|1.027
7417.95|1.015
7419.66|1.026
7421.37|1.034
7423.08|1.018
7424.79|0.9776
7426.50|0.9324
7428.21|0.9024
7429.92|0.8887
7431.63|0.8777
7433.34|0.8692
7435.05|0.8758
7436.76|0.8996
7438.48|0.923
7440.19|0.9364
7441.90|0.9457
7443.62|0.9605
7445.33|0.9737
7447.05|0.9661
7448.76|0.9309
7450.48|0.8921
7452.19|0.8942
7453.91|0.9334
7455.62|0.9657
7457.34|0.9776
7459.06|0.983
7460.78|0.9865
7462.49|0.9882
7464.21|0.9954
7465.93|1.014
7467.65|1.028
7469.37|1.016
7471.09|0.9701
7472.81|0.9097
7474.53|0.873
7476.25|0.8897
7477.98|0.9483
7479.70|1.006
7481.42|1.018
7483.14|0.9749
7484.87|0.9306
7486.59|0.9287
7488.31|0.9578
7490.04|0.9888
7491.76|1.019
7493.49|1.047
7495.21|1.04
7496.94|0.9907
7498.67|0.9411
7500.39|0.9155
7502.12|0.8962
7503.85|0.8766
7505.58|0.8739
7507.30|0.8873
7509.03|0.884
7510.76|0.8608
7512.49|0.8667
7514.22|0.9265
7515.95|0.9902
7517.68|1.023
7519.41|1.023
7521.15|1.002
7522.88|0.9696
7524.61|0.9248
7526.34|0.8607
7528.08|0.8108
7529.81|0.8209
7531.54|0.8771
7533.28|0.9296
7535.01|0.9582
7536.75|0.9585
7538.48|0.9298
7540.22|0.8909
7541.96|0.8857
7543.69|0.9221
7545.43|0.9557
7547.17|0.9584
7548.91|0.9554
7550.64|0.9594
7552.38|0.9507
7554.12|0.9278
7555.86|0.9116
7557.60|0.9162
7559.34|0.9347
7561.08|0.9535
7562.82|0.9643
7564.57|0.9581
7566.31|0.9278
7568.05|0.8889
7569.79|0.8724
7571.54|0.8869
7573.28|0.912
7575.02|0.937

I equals 6.83 A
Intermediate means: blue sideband 1.14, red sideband 0.95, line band 0.892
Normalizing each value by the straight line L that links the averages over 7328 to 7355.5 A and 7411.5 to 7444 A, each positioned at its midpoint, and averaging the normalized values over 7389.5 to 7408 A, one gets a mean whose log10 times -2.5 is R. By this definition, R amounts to -0.058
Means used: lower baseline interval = 1.07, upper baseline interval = 0.965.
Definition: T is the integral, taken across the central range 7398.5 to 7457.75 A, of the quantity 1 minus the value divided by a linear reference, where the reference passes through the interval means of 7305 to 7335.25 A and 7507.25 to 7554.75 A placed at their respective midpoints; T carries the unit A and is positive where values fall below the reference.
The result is 2.9 A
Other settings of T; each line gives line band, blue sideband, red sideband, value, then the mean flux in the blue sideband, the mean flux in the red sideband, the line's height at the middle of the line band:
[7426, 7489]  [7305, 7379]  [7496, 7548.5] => 0.9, 1.03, 0.921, 0.959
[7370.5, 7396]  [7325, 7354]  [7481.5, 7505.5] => 3.2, 1.1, 0.961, 1.06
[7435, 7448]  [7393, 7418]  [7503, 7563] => 1.2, 1.08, 0.924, 1.03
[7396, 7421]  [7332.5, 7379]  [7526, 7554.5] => -3.9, 0.945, 0.916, 0.936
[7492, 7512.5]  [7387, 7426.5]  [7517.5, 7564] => 0.7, 1.04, 0.931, 0.962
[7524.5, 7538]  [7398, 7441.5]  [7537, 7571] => 0.7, 1.01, 0.93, 0.943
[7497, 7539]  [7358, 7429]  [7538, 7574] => 0.8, 0.971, 0.927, 0.937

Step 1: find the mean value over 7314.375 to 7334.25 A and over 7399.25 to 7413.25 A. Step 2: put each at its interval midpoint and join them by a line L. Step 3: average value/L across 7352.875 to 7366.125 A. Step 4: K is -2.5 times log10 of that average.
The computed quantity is 0.35 mag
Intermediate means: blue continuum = 1.19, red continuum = 1.08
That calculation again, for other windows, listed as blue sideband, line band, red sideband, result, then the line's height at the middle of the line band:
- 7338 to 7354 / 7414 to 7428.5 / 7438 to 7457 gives -0.039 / 0.967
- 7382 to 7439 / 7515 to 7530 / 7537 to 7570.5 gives 0.004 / 0.945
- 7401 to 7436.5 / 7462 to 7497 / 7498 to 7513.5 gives -0.064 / 0.922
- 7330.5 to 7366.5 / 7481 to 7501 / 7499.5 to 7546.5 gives -0.063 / 0.925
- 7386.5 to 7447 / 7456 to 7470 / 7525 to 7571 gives -0.032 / 0.968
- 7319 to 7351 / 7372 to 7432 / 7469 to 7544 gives 0.047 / 1.04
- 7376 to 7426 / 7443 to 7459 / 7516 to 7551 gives 0.042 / 0.983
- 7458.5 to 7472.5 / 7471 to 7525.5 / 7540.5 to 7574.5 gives 0.026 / 0.971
